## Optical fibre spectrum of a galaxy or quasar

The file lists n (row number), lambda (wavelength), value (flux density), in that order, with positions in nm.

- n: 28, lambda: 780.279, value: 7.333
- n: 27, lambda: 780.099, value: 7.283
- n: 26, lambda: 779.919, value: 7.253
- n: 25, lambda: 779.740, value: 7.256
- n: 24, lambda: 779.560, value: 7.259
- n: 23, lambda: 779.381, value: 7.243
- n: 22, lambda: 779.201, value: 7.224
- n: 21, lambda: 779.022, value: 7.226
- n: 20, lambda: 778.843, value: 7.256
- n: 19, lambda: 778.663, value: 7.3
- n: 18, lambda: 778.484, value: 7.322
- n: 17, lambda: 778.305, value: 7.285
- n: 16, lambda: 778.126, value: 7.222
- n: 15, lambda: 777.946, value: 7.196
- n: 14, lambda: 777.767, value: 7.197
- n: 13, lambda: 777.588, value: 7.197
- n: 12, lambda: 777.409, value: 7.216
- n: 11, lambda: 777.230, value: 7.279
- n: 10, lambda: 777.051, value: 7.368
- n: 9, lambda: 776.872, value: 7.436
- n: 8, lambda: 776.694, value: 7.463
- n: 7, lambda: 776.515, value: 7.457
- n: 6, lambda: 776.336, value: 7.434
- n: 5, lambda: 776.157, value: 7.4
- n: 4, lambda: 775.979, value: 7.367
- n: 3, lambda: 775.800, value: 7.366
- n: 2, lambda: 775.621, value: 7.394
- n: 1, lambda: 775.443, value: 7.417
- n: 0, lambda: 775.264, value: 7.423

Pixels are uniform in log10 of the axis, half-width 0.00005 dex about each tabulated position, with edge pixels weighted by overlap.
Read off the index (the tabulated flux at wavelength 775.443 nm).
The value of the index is 7.417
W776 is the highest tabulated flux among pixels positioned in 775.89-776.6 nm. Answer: 7.457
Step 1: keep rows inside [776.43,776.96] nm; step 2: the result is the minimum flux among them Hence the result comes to 7.436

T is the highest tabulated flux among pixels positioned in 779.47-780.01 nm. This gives 7.259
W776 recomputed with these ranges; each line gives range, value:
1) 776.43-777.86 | 7.463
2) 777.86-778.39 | 7.285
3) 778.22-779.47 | 7.322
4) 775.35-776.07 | 7.417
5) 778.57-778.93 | 7.3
